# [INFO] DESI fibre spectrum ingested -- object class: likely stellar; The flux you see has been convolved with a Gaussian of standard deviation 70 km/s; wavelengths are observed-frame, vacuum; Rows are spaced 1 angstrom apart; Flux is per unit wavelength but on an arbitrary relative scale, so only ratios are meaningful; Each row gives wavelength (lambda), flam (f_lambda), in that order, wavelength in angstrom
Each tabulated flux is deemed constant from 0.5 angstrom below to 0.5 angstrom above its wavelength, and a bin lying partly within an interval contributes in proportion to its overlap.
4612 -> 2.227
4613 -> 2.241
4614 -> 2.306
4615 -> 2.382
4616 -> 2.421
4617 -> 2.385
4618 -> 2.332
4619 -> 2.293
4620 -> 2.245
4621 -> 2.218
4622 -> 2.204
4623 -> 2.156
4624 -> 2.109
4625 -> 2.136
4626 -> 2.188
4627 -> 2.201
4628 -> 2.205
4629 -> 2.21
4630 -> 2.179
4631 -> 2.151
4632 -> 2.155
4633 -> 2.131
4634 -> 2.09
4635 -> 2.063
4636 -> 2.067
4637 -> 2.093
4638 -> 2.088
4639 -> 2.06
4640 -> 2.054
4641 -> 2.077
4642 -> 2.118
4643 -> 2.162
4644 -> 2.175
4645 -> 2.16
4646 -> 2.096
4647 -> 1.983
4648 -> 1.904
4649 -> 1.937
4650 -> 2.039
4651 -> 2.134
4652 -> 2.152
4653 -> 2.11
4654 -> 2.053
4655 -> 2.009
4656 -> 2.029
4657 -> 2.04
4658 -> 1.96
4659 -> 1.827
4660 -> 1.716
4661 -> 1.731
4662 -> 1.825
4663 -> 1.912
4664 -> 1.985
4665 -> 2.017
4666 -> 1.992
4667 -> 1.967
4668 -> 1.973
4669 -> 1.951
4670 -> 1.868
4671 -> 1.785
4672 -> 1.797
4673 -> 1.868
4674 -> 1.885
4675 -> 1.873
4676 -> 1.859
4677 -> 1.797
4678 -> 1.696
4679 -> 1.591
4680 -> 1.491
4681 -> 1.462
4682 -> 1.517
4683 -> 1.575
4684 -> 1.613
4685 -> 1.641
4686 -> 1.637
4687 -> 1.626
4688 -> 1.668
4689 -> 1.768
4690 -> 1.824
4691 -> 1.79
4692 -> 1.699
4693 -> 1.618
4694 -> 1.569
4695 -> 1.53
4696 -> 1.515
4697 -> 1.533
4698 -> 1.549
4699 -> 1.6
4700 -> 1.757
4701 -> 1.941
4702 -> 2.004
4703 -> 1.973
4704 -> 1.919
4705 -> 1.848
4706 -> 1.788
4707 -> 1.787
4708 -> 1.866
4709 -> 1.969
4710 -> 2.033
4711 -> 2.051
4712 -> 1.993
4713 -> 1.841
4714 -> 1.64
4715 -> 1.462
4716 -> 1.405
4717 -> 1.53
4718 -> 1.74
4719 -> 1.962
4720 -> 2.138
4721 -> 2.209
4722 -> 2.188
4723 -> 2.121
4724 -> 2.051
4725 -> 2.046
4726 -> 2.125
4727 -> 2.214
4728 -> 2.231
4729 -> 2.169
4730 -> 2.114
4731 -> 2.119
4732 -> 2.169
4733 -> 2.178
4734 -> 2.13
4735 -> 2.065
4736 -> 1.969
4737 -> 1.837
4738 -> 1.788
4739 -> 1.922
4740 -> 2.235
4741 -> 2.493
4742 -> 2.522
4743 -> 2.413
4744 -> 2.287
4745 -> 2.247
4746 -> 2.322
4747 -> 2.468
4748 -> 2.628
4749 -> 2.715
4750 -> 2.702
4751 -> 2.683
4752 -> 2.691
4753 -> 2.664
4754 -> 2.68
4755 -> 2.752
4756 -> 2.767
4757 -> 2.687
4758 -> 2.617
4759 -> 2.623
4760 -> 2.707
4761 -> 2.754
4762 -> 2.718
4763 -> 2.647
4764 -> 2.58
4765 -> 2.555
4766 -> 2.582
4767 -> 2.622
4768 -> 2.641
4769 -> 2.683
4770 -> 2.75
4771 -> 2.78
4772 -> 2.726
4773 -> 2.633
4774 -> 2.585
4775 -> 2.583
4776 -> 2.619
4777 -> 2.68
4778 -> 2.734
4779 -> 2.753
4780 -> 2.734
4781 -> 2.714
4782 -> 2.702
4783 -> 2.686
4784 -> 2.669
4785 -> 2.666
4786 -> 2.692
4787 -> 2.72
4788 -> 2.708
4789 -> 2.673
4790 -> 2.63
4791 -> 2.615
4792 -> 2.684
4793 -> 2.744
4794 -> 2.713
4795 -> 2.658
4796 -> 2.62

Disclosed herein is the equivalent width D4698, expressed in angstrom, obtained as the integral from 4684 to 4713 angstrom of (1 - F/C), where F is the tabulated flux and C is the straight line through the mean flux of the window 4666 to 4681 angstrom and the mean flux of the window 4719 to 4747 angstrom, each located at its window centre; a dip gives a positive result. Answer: 2.85 angstrom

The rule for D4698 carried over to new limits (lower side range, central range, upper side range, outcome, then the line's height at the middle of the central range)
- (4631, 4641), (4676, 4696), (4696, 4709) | 2.4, 1.87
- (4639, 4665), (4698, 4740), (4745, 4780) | 7.9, 2.4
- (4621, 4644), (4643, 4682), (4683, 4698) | -0.6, 1.88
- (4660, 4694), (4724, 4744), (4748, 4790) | 1.6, 2.33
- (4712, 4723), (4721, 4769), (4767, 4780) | -3.1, 2.25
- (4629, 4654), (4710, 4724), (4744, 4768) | 3.2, 2.44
